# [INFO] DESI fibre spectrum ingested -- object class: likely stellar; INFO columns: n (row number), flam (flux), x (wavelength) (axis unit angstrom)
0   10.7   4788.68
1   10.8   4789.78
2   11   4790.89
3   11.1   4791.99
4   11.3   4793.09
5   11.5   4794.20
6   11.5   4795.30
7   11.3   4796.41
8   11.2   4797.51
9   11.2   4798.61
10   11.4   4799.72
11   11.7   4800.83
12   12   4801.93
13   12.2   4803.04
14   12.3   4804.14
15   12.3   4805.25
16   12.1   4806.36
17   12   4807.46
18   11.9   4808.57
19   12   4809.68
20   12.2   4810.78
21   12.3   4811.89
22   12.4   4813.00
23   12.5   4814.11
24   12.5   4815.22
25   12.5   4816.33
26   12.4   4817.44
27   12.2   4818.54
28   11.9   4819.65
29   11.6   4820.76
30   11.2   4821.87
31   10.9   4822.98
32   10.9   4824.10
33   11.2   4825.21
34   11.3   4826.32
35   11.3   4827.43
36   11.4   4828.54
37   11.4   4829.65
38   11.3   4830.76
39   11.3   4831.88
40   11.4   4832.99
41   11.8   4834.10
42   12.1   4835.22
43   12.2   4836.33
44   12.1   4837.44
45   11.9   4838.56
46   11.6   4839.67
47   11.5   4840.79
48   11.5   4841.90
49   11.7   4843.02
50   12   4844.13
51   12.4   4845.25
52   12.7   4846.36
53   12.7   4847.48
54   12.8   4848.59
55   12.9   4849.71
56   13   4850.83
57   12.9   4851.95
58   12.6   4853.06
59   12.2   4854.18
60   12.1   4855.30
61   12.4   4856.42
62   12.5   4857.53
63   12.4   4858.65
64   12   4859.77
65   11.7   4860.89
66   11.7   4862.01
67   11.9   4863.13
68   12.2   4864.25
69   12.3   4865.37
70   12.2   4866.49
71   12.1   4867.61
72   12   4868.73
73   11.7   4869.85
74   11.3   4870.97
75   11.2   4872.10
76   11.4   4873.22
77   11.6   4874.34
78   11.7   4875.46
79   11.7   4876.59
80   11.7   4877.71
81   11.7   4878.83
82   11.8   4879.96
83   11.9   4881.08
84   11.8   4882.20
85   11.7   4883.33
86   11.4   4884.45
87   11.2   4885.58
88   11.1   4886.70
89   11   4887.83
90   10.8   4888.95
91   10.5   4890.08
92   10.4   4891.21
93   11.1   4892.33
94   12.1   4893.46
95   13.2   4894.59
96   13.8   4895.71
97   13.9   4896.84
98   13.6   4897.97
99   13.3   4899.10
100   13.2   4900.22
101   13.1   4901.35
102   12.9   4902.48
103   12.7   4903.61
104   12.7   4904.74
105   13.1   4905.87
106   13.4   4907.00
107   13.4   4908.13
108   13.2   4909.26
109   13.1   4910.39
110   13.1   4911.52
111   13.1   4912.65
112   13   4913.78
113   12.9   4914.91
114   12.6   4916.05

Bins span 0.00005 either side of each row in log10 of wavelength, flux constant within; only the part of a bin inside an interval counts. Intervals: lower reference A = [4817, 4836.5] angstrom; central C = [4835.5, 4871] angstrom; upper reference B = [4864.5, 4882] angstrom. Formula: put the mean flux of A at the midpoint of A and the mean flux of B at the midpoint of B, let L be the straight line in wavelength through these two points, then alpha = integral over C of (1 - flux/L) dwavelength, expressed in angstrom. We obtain -1.6 angstrom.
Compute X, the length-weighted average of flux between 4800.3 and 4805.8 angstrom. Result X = 12.1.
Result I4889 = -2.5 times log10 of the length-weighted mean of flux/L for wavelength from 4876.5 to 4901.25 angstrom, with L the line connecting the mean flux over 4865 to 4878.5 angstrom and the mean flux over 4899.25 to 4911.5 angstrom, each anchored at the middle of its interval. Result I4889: 0.040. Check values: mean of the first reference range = 11.7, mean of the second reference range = 13.1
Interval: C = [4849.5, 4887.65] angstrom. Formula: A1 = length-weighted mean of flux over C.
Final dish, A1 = 11.9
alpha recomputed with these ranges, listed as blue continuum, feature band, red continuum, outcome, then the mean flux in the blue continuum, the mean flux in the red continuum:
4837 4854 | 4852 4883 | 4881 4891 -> -0.6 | 12.3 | 11.2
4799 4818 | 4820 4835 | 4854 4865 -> 1.0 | 12.2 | 12.1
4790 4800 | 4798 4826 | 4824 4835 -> -1.5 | 11.3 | 11.4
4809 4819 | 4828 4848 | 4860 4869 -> 0.6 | 12.3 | 12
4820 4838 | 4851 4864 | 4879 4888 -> -0.9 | 11.5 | 11.5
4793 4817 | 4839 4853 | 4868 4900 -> -0.5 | 11.9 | 11.8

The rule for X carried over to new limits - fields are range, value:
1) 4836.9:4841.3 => 11.8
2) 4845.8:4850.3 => 12.8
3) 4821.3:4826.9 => 11.1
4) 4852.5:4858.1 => 12.4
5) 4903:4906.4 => 12.8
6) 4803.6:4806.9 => 12.2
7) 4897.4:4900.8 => 13.4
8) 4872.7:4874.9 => 11.5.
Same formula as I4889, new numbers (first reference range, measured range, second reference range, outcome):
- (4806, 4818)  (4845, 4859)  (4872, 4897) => -0.06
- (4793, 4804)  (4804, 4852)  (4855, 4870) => -0.01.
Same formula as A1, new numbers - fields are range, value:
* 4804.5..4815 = 12.2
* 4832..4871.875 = 12.1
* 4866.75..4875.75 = 11.6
